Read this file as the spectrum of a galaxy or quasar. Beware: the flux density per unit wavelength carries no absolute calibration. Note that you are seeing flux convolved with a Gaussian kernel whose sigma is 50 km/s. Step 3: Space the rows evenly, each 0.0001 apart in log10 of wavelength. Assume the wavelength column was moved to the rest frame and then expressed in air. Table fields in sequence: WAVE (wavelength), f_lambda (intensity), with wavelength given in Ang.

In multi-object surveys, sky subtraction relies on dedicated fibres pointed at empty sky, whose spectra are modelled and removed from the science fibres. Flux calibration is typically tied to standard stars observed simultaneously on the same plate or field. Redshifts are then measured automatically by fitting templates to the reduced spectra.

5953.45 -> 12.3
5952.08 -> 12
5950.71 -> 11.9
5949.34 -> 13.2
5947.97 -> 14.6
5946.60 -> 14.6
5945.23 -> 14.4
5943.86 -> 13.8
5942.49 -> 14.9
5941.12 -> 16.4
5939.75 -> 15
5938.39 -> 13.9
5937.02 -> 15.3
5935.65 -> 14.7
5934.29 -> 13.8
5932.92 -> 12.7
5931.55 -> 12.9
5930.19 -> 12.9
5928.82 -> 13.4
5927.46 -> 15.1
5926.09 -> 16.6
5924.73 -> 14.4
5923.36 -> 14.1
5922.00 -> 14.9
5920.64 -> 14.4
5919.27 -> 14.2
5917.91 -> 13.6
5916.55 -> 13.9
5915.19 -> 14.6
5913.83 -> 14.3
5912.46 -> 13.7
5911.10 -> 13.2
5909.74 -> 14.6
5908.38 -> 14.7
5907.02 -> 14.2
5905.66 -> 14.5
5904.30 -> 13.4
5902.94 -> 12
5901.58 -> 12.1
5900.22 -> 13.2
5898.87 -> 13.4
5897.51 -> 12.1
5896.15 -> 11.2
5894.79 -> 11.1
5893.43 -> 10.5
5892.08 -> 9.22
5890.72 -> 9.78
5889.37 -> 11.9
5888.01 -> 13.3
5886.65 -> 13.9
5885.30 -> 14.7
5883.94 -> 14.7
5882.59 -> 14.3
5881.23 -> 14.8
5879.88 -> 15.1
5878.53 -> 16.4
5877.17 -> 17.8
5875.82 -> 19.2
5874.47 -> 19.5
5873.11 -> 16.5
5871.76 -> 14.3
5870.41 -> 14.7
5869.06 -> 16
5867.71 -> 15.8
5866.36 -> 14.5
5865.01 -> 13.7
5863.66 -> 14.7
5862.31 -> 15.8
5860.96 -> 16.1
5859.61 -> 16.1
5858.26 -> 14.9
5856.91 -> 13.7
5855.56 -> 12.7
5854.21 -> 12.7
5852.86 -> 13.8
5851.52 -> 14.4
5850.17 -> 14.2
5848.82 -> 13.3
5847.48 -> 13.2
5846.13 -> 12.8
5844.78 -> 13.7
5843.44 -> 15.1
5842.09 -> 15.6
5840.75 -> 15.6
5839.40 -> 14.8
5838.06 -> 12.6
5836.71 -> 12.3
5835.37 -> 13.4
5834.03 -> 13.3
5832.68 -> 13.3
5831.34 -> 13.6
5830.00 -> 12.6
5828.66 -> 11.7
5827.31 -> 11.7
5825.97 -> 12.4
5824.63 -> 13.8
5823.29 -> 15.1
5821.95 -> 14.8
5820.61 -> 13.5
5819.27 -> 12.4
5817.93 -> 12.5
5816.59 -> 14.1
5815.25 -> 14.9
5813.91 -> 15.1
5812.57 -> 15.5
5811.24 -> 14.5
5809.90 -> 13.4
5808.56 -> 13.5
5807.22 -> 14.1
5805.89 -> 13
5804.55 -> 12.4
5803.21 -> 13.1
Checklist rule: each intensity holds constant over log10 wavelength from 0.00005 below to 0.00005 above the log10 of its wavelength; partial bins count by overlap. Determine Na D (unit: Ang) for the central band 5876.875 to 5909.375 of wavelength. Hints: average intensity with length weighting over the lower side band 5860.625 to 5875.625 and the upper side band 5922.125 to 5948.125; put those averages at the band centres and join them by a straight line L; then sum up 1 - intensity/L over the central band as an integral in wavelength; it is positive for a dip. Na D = 4.3 Ang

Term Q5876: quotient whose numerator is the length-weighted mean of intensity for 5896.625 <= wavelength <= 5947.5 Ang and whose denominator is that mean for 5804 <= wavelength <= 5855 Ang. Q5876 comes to 1.0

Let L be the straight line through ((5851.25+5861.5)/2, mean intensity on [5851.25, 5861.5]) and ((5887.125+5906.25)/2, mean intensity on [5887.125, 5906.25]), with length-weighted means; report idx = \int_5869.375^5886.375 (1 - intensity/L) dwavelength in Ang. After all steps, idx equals -3.8 Ang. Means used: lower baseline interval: 14.3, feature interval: 16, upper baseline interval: 12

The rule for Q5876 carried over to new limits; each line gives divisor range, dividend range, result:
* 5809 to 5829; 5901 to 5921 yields 1.01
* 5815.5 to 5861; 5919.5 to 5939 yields 1.04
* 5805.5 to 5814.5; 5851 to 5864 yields 1.02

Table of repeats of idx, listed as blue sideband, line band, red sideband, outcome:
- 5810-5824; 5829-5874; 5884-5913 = -2.23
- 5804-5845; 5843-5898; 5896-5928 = -1.62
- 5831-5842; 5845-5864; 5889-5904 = -1.60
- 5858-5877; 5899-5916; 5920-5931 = 1.38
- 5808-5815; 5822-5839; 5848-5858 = 1.19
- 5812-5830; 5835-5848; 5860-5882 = 0.56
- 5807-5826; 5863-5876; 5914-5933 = -1.54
